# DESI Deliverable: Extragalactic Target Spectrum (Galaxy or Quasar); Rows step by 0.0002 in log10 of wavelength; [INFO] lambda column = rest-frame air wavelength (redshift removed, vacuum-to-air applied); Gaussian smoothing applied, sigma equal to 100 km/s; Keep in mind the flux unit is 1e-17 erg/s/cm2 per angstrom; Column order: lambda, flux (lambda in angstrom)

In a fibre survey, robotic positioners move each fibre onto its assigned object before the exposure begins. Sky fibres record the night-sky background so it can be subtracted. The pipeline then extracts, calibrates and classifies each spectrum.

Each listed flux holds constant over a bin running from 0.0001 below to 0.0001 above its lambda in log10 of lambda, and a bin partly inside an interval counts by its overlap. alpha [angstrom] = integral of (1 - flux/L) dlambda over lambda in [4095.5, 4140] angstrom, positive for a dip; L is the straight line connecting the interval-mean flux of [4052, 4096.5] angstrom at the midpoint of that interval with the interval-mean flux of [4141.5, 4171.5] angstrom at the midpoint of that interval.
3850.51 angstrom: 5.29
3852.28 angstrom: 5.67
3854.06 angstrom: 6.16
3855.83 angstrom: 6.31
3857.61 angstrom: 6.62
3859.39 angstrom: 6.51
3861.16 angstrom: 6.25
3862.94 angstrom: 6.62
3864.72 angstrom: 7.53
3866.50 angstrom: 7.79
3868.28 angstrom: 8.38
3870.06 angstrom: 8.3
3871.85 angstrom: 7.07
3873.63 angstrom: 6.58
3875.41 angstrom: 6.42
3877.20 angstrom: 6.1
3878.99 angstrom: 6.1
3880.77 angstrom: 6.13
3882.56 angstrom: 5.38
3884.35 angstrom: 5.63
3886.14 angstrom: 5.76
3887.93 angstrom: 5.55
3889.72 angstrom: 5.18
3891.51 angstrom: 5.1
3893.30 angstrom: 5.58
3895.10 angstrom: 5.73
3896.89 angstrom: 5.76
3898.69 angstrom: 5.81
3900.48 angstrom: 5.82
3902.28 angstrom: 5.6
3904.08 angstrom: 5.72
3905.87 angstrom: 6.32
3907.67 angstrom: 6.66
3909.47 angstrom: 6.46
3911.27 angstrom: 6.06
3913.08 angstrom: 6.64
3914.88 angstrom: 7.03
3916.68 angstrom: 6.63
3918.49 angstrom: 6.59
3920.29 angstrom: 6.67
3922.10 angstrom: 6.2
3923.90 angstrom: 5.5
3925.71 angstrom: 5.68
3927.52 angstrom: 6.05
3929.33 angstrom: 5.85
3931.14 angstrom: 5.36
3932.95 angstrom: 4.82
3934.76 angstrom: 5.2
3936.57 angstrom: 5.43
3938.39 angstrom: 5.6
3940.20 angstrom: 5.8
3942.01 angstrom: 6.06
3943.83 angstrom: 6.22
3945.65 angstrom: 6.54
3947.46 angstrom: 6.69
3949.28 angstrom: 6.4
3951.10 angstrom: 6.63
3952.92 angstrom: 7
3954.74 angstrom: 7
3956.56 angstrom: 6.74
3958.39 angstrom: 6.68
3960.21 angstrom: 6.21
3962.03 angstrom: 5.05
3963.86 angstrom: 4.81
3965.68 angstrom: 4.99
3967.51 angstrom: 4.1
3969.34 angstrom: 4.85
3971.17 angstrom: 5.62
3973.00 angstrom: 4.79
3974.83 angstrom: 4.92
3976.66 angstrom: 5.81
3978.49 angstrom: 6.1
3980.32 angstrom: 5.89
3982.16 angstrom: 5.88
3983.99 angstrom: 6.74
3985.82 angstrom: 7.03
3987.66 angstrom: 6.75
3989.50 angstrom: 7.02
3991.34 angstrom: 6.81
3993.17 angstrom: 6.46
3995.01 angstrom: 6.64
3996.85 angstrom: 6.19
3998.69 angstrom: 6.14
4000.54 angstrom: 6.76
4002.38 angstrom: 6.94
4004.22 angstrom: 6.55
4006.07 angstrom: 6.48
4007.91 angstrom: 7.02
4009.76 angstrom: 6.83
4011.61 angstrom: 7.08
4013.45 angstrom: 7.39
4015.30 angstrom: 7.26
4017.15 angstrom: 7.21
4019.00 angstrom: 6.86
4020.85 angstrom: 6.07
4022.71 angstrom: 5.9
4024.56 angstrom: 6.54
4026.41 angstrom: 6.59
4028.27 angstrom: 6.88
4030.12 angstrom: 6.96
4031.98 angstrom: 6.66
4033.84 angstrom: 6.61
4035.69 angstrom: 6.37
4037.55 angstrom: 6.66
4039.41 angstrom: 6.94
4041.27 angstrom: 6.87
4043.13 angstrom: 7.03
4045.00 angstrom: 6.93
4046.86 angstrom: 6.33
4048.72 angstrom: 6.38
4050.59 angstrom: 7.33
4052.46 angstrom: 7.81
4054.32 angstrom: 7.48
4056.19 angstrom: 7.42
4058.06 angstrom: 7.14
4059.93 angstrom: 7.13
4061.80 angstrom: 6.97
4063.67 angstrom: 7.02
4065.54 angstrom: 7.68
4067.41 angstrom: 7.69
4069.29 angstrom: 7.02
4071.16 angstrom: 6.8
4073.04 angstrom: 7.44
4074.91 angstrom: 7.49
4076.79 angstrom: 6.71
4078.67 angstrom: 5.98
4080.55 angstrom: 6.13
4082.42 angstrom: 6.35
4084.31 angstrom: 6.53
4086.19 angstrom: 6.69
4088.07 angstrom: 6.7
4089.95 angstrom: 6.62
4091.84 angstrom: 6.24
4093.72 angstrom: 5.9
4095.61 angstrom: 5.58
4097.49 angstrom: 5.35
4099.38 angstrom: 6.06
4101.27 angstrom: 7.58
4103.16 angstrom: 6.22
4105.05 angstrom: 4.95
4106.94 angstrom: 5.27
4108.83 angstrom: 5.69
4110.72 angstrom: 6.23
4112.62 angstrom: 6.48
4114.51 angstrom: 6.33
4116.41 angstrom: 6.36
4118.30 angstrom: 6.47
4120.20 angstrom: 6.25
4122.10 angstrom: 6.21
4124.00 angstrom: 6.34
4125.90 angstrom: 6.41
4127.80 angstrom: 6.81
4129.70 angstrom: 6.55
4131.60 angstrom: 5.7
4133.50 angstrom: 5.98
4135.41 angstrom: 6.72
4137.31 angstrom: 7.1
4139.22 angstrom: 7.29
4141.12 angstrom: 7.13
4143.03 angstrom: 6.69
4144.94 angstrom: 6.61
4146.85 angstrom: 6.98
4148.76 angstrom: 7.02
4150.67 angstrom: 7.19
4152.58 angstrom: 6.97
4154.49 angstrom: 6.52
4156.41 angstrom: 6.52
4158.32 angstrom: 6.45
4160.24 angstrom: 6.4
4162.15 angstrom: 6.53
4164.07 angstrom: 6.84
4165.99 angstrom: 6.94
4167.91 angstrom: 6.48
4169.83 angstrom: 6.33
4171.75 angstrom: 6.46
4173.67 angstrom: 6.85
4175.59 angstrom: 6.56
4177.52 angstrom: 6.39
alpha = 3.4 angstrom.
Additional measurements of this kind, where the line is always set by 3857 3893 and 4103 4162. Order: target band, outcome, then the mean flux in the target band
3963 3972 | 2.20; 4.87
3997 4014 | -0.83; 6.76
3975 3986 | 0.58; 6.1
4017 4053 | -1.56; 6.72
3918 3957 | 2.17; 6.08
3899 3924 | 0.56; 6.29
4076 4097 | 0.52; 6.29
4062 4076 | -1.81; 7.28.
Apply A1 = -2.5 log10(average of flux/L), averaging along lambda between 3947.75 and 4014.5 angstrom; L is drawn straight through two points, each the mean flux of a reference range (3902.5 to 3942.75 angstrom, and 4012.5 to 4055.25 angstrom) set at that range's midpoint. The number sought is 0.035 mag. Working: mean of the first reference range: 6.01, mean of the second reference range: 6.83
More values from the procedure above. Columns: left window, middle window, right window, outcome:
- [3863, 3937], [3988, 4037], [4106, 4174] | -0.06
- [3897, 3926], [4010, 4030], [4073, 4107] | -0.09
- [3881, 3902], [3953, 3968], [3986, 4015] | 0.09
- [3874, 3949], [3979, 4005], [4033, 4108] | -0.04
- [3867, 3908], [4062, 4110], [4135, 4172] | 0.02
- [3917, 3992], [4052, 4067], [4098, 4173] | -0.17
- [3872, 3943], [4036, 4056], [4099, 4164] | -0.12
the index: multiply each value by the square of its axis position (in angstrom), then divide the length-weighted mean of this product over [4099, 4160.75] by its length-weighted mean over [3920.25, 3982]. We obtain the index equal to 1.2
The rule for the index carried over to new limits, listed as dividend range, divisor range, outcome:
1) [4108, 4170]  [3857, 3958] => 1.18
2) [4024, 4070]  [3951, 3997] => 1.20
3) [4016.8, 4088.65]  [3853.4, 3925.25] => 1.18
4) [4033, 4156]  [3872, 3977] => 1.22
